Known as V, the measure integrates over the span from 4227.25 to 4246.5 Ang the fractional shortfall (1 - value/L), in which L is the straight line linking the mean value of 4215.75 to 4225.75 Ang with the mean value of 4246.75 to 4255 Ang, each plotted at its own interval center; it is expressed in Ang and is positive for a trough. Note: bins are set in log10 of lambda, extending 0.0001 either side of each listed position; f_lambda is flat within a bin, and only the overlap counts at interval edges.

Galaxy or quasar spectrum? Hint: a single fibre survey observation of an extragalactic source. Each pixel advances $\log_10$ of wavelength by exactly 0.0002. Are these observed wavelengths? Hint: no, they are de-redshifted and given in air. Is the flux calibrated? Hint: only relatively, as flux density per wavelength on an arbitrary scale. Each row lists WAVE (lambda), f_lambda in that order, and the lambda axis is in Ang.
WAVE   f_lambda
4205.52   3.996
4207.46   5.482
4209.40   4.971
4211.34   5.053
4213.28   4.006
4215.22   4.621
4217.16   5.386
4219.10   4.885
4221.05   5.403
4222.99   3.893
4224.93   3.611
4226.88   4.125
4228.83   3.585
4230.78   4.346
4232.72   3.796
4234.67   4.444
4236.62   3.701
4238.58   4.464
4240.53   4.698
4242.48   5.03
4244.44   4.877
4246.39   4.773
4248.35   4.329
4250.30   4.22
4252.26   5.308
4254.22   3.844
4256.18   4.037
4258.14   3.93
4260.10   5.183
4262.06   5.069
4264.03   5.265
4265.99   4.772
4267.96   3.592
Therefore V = 0.9 Ang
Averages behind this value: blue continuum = 4.65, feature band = 4.35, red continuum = 4.46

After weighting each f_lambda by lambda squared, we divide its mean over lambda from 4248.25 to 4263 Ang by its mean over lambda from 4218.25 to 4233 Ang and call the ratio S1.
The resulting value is 1.1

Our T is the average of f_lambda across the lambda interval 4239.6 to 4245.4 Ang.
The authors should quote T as 4.87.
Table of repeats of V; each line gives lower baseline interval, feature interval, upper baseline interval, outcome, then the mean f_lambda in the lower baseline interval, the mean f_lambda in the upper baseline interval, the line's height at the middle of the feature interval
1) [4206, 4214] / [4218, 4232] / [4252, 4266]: 1.5 Ang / 4.85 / 4.64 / 4.78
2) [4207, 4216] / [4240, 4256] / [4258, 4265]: 1.0 Ang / 4.79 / 4.97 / 4.92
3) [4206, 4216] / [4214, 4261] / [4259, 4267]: 4.6 Ang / 4.79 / 5.05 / 4.92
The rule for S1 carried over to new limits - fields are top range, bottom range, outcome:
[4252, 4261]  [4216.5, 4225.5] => 0.96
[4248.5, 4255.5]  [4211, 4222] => 0.92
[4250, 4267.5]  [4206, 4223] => 0.96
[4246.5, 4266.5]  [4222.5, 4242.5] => 1.13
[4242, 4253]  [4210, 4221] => 0.99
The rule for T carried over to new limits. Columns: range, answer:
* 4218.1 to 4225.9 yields 4.45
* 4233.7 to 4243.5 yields 4.47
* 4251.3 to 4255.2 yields 4.57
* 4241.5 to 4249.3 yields 4.75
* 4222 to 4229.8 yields 3.81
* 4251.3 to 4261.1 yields 4.46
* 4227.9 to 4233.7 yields 3.92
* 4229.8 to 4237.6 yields 4.07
